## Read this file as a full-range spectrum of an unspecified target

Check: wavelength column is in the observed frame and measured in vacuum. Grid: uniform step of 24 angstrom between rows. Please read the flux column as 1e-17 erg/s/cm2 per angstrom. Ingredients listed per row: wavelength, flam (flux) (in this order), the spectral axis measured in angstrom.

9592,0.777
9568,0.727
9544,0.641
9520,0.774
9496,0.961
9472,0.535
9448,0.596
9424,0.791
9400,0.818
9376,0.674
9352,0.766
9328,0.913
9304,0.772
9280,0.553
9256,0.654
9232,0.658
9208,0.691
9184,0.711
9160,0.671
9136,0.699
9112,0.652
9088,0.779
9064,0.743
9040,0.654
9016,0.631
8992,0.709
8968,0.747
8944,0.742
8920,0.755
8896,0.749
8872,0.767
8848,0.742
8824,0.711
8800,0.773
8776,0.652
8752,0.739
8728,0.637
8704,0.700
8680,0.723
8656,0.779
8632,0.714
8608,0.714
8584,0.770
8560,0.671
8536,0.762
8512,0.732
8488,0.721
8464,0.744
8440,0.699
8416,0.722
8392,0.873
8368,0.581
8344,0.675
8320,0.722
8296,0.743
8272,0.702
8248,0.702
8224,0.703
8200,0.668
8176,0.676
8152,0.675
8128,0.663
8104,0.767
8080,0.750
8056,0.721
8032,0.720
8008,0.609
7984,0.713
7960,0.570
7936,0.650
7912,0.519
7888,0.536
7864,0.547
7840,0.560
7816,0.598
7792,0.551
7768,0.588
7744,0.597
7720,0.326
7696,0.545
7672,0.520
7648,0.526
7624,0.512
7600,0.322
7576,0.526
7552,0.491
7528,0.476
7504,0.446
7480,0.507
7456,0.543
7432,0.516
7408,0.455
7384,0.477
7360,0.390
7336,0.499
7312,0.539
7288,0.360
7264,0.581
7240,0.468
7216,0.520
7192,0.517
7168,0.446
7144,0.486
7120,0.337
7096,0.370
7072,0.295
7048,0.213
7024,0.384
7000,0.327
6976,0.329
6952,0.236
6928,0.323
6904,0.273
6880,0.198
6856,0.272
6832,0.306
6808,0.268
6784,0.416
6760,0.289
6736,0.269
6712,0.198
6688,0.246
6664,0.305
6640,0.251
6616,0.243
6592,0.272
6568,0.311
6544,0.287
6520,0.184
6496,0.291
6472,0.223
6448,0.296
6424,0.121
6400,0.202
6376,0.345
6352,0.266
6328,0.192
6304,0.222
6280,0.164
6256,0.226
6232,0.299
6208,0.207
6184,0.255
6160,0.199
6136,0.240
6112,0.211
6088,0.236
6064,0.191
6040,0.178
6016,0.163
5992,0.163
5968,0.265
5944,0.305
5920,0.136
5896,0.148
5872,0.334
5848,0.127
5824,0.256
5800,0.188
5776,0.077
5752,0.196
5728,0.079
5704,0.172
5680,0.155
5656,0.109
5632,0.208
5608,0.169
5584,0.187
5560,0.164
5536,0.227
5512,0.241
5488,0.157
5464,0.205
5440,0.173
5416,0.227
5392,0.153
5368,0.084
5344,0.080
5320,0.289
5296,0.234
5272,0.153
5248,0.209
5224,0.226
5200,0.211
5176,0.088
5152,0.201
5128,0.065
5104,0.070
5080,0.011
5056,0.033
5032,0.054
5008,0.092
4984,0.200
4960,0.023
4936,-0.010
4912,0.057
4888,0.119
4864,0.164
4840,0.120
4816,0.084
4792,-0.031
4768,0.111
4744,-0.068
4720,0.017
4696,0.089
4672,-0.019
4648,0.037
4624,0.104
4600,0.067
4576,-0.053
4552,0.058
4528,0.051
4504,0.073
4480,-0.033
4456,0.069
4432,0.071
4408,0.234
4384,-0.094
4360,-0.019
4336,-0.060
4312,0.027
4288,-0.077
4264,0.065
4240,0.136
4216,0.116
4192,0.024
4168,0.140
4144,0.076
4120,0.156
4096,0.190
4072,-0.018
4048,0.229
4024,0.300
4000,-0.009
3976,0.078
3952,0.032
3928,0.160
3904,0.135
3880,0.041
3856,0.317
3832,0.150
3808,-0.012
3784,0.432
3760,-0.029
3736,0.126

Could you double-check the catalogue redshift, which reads 0.793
